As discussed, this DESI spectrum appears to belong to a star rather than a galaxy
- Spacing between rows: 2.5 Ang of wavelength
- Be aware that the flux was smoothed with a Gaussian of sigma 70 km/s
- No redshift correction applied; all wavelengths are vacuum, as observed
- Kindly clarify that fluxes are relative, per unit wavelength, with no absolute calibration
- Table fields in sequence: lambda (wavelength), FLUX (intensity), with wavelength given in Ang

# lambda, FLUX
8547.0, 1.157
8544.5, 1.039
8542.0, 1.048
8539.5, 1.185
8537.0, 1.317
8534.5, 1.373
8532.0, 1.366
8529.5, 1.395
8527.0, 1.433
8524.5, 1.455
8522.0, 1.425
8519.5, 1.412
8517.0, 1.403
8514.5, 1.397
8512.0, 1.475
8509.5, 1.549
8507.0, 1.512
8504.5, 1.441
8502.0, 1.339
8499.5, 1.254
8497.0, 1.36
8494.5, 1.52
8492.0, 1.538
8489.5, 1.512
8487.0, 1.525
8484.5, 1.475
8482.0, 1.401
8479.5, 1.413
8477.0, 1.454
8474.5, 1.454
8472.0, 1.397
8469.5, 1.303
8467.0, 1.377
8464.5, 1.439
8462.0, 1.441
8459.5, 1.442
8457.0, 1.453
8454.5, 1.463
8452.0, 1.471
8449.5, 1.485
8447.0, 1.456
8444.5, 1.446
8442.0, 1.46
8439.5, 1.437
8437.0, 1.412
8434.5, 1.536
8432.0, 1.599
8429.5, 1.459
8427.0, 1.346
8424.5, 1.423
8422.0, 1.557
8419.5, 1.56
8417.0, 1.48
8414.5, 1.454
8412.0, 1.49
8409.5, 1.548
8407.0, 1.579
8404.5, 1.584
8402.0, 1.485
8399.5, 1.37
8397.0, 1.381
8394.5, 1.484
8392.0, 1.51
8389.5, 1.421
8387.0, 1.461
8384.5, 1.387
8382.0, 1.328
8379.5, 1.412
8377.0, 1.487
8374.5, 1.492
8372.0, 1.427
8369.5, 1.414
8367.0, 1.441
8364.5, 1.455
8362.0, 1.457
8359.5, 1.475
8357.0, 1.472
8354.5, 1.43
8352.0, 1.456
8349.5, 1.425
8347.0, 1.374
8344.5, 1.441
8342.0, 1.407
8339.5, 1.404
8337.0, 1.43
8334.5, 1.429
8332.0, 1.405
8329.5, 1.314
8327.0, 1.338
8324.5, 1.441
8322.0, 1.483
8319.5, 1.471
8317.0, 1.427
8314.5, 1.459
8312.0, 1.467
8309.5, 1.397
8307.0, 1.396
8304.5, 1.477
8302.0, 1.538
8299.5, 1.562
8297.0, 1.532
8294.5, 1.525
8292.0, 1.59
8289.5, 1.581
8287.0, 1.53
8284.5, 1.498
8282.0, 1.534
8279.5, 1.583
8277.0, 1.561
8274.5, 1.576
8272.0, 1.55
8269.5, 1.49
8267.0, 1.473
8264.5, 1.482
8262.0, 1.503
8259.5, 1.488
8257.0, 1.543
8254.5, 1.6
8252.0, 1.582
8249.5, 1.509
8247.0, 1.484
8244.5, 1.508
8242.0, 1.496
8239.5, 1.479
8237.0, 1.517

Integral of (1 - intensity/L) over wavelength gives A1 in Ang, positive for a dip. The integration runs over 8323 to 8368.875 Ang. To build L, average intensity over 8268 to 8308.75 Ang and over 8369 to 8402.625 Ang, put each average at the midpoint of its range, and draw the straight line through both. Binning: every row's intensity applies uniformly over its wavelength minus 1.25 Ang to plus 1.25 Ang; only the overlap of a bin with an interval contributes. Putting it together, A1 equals 1.6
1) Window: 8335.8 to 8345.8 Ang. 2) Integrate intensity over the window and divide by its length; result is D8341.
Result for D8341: 1.42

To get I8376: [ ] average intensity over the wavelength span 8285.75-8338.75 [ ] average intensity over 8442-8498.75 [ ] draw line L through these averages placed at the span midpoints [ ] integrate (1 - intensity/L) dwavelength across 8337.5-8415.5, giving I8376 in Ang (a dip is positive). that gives 0.4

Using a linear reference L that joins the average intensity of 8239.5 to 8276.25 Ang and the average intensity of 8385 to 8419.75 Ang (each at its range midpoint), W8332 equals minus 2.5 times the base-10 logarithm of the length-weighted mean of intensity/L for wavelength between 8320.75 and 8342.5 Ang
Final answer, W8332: 0.071 mag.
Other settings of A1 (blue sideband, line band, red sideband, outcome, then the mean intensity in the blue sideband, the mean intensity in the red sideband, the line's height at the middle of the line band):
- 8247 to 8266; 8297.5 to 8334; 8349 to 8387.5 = 0.9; 1.53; 1.44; 1.48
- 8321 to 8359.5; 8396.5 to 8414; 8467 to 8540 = -0.9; 1.42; 1.42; 1.42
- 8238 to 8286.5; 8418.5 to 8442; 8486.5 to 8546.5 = -0.8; 1.52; 1.38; 1.43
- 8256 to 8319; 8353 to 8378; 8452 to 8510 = 0.4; 1.51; 1.44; 1.48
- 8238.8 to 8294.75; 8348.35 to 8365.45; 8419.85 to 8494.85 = 0.5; 1.53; 1.46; 1.5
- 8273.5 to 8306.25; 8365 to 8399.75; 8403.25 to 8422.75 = 2.3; 1.54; 1.53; 1.53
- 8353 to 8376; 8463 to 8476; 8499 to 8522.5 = 0.3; 1.45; 1.43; 1.43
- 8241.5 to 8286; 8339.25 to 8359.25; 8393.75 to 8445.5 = 1.0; 1.53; 1.48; 1.5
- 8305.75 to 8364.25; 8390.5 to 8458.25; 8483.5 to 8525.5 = -2.0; 1.43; 1.45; 1.44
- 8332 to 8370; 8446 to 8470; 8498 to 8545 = -0.8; 1.43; 1.36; 1.39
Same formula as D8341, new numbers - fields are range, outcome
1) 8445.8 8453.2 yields 1.47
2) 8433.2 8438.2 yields 1.48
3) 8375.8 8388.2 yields 1.41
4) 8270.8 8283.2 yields 1.56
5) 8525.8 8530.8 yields 1.41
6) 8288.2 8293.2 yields 1.58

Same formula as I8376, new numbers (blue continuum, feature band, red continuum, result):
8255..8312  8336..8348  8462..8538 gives 0.66 Ang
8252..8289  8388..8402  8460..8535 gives 0.35 Ang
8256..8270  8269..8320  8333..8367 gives -1.33 Ang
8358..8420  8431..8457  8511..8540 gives -0.74 Ang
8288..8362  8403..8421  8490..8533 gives -1.06 Ang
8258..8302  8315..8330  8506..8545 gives 0.85 Ang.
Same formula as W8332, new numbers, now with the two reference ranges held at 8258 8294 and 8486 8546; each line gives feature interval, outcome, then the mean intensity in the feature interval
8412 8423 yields -0.05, 1.51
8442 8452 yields -0.03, 1.46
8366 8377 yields 0.02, 1.45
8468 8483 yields 0.00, 1.4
